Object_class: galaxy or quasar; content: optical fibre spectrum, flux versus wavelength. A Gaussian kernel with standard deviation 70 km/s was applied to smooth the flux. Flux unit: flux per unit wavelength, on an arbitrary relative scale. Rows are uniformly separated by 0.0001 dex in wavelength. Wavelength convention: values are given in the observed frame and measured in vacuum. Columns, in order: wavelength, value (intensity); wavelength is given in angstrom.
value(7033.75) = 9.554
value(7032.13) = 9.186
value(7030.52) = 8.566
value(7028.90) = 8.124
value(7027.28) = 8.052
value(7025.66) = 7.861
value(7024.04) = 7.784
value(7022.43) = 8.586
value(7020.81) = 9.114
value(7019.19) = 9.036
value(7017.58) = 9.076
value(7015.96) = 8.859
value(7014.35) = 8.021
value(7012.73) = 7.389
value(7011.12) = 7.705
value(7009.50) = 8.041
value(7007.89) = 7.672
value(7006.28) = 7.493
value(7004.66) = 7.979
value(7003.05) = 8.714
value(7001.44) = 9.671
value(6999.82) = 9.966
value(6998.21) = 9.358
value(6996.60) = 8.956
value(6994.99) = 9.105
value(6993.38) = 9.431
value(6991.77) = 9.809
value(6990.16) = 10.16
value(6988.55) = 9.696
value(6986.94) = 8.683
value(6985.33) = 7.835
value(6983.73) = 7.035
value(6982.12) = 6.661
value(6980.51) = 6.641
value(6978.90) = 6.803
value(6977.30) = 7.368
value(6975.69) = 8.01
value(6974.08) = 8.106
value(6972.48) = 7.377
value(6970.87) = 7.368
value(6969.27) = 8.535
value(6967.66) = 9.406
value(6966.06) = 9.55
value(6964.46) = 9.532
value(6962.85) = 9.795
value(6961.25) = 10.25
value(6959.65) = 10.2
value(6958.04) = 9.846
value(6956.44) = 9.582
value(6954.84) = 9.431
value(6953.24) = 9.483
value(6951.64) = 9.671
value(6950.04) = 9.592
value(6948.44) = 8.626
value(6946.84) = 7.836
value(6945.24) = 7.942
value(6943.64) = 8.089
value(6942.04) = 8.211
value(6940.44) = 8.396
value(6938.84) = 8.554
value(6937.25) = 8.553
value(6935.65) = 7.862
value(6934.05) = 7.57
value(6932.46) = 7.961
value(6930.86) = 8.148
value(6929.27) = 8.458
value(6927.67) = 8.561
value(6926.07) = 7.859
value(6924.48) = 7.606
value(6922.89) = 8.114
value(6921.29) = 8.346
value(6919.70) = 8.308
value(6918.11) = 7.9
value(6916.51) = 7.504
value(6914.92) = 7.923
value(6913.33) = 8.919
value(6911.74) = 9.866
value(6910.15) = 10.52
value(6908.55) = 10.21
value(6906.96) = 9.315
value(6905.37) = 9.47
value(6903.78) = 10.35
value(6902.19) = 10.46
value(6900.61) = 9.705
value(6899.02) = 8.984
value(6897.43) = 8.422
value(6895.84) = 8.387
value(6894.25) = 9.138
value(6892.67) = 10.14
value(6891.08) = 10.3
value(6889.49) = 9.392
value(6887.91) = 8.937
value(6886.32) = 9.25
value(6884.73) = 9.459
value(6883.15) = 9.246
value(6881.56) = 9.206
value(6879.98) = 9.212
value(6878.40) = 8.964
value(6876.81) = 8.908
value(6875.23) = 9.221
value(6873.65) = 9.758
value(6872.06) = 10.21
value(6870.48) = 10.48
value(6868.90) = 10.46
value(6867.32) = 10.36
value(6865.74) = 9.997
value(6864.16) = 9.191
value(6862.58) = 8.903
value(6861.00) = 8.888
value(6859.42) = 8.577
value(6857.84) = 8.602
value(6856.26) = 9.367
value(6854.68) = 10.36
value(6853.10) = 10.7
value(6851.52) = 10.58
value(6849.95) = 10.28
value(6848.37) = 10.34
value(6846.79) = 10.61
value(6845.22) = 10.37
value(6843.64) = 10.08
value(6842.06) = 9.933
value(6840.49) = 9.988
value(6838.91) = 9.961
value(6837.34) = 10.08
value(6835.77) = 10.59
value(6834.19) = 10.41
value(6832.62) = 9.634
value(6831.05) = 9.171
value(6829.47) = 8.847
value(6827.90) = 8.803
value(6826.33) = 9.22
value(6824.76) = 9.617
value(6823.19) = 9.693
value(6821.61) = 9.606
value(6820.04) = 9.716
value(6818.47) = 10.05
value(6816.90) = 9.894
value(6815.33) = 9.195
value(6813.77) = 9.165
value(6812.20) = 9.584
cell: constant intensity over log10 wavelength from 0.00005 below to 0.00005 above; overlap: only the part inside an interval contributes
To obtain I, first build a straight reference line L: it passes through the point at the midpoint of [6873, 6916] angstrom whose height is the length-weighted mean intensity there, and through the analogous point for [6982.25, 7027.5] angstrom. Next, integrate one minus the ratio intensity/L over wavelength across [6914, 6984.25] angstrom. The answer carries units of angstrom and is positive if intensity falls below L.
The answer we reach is 4.7 angstrom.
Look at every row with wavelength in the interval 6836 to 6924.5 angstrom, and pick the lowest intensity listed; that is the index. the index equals 7.504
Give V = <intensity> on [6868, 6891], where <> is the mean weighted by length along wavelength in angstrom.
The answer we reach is 9.51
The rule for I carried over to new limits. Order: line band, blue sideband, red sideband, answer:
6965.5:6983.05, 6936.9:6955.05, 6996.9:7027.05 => 1.7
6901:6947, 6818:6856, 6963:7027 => 2.6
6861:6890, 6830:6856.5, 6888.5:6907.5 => 0.8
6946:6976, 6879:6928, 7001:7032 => -1.4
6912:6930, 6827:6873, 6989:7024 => 2.2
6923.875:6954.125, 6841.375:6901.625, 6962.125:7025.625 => 2.0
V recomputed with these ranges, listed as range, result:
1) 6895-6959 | 8.77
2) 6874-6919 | 9.26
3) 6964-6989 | 8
